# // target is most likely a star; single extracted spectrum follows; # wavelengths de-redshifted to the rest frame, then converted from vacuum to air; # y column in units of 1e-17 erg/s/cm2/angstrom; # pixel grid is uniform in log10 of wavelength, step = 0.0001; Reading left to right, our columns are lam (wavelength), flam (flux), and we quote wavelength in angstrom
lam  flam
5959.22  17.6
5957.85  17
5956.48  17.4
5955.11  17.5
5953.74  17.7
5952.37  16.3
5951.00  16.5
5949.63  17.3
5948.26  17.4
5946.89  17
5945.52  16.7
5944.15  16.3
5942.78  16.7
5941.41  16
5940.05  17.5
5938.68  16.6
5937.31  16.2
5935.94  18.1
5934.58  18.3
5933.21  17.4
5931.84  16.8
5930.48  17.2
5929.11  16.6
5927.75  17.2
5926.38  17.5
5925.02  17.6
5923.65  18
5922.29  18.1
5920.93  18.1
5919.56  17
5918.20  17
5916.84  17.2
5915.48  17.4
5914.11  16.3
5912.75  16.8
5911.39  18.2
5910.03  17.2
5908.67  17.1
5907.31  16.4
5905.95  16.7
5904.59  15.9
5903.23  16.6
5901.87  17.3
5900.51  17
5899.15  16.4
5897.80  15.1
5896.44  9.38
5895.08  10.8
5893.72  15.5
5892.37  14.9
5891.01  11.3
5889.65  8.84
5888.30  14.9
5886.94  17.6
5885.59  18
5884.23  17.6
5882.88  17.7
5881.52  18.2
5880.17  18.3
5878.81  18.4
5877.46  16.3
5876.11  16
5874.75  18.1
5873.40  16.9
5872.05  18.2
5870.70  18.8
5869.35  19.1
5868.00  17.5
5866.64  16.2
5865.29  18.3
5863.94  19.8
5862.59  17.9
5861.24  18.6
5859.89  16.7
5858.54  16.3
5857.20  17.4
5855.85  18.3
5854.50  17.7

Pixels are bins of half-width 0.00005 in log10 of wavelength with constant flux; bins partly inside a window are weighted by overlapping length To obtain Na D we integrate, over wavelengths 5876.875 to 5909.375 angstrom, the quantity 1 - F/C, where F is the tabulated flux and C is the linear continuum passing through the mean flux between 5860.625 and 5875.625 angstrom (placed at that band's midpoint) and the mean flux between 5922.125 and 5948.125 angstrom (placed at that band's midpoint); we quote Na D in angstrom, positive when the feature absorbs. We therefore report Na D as 3.8 angstrom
